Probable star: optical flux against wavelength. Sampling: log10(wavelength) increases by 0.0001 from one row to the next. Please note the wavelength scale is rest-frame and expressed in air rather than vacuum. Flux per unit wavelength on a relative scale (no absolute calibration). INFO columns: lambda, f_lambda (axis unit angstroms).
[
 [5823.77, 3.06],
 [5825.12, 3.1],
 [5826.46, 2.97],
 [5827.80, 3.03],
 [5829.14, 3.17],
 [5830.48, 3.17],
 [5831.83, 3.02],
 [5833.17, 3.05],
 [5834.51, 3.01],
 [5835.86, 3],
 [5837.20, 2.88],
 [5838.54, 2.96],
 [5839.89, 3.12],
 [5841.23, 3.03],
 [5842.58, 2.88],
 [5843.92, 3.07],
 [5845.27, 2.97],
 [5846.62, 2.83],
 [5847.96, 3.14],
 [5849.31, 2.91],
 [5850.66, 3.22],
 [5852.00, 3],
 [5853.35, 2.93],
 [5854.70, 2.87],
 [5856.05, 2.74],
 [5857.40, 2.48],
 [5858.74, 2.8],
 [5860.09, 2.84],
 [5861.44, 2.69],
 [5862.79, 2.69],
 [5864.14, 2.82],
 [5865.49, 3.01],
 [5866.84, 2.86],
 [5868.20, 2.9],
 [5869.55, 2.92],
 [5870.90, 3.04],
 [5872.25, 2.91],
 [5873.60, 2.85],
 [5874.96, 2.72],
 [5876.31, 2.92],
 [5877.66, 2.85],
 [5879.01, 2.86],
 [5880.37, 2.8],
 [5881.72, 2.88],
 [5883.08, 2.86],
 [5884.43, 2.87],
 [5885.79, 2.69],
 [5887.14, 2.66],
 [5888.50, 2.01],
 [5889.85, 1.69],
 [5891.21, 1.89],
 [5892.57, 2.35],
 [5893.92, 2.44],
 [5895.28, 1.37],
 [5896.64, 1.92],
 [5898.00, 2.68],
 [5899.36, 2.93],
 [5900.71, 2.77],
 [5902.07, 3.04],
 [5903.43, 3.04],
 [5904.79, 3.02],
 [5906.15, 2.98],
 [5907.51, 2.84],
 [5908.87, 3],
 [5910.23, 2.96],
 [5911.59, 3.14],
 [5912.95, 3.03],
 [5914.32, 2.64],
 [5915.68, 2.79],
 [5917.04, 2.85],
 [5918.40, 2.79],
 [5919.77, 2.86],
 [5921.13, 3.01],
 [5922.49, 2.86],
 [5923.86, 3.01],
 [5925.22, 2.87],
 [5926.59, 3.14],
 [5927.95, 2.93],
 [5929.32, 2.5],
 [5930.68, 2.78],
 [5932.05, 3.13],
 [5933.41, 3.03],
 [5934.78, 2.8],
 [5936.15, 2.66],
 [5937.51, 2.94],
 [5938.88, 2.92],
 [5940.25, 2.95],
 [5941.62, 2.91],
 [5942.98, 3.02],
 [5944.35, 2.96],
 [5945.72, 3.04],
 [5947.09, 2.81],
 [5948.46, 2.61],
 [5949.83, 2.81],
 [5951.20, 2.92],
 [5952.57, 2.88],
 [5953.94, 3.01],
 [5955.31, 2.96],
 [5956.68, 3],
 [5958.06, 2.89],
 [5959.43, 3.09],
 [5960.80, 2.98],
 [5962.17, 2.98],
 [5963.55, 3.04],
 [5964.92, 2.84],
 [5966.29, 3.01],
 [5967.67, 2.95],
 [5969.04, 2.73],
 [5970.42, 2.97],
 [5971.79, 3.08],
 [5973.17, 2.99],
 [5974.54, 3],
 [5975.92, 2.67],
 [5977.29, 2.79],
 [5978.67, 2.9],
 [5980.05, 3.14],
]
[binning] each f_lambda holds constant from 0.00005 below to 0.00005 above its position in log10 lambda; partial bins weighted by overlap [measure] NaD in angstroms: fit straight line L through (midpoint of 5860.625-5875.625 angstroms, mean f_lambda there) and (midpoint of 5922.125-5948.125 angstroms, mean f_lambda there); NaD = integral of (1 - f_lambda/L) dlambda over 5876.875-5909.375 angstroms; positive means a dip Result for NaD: 3.1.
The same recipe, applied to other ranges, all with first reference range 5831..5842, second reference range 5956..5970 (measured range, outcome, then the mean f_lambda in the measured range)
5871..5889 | 1.3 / 2.78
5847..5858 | 0.3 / 2.91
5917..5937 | 0.6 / 2.88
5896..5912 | 0.6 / 2.86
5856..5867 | 0.8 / 2.77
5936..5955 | 0.4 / 2.9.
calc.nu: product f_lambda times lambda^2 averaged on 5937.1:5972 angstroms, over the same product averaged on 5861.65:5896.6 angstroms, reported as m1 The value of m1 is 1.15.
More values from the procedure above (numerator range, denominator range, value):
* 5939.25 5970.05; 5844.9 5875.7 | 1.05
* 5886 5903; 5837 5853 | 0.79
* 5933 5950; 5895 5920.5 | 1.04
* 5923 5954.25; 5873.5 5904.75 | 1.14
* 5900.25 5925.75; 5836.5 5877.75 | 1.03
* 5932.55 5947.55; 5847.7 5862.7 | 1.05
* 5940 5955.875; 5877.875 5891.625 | 1.17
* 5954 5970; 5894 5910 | 1.12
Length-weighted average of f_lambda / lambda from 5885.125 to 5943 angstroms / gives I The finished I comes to 2.74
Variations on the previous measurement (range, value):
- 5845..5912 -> 2.75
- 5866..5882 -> 2.88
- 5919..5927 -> 2.95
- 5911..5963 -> 2.91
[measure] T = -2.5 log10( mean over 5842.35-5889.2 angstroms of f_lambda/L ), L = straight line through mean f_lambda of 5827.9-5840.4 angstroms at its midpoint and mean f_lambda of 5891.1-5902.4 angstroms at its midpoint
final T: -0.05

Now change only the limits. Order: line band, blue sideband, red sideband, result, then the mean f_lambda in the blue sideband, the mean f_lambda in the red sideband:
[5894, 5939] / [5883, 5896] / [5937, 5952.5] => -0.102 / 2.26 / 2.9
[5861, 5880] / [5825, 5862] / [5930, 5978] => 0.033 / 2.96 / 2.92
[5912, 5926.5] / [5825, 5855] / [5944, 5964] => 0.026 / 3.01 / 2.93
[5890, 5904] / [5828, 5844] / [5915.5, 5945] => 0.217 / 3.03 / 2.9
